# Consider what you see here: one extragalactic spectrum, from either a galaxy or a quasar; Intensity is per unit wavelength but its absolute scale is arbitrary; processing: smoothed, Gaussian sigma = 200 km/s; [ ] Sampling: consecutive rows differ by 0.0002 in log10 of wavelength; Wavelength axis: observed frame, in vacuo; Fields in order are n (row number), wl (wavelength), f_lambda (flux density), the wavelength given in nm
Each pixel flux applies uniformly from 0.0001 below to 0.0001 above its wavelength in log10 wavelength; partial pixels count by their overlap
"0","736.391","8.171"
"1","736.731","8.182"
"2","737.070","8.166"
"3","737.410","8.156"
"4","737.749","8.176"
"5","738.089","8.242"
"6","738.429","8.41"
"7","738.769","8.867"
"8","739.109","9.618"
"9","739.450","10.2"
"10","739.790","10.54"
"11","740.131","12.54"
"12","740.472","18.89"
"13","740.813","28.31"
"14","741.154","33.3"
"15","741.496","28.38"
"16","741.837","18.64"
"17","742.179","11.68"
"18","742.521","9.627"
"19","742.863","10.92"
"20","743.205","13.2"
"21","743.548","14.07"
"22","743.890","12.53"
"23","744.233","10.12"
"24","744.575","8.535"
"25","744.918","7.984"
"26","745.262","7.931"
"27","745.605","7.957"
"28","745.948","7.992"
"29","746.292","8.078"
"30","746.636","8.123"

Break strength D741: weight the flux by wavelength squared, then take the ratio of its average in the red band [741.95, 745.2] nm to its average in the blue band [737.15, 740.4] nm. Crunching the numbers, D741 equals 1.2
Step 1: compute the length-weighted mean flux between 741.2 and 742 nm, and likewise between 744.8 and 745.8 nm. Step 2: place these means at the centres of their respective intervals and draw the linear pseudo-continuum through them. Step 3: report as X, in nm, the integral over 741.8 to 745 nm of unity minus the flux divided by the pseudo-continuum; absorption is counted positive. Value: 0.92 nm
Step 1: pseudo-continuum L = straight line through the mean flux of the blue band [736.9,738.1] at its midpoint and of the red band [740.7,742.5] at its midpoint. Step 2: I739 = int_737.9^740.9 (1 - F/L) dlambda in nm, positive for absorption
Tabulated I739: 0.58 nm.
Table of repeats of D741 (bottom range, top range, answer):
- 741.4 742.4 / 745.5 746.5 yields 0.44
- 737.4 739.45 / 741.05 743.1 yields 2.09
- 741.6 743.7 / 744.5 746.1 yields 0.60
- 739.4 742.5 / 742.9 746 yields 0.54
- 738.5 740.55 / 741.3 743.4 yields 1.39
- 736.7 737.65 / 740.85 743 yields 2.41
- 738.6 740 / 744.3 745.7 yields 0.85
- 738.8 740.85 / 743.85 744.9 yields 0.72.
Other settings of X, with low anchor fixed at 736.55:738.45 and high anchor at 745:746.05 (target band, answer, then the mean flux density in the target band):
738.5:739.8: -0.23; 9.61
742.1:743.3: -0.47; 11.2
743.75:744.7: -0.29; 10.4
